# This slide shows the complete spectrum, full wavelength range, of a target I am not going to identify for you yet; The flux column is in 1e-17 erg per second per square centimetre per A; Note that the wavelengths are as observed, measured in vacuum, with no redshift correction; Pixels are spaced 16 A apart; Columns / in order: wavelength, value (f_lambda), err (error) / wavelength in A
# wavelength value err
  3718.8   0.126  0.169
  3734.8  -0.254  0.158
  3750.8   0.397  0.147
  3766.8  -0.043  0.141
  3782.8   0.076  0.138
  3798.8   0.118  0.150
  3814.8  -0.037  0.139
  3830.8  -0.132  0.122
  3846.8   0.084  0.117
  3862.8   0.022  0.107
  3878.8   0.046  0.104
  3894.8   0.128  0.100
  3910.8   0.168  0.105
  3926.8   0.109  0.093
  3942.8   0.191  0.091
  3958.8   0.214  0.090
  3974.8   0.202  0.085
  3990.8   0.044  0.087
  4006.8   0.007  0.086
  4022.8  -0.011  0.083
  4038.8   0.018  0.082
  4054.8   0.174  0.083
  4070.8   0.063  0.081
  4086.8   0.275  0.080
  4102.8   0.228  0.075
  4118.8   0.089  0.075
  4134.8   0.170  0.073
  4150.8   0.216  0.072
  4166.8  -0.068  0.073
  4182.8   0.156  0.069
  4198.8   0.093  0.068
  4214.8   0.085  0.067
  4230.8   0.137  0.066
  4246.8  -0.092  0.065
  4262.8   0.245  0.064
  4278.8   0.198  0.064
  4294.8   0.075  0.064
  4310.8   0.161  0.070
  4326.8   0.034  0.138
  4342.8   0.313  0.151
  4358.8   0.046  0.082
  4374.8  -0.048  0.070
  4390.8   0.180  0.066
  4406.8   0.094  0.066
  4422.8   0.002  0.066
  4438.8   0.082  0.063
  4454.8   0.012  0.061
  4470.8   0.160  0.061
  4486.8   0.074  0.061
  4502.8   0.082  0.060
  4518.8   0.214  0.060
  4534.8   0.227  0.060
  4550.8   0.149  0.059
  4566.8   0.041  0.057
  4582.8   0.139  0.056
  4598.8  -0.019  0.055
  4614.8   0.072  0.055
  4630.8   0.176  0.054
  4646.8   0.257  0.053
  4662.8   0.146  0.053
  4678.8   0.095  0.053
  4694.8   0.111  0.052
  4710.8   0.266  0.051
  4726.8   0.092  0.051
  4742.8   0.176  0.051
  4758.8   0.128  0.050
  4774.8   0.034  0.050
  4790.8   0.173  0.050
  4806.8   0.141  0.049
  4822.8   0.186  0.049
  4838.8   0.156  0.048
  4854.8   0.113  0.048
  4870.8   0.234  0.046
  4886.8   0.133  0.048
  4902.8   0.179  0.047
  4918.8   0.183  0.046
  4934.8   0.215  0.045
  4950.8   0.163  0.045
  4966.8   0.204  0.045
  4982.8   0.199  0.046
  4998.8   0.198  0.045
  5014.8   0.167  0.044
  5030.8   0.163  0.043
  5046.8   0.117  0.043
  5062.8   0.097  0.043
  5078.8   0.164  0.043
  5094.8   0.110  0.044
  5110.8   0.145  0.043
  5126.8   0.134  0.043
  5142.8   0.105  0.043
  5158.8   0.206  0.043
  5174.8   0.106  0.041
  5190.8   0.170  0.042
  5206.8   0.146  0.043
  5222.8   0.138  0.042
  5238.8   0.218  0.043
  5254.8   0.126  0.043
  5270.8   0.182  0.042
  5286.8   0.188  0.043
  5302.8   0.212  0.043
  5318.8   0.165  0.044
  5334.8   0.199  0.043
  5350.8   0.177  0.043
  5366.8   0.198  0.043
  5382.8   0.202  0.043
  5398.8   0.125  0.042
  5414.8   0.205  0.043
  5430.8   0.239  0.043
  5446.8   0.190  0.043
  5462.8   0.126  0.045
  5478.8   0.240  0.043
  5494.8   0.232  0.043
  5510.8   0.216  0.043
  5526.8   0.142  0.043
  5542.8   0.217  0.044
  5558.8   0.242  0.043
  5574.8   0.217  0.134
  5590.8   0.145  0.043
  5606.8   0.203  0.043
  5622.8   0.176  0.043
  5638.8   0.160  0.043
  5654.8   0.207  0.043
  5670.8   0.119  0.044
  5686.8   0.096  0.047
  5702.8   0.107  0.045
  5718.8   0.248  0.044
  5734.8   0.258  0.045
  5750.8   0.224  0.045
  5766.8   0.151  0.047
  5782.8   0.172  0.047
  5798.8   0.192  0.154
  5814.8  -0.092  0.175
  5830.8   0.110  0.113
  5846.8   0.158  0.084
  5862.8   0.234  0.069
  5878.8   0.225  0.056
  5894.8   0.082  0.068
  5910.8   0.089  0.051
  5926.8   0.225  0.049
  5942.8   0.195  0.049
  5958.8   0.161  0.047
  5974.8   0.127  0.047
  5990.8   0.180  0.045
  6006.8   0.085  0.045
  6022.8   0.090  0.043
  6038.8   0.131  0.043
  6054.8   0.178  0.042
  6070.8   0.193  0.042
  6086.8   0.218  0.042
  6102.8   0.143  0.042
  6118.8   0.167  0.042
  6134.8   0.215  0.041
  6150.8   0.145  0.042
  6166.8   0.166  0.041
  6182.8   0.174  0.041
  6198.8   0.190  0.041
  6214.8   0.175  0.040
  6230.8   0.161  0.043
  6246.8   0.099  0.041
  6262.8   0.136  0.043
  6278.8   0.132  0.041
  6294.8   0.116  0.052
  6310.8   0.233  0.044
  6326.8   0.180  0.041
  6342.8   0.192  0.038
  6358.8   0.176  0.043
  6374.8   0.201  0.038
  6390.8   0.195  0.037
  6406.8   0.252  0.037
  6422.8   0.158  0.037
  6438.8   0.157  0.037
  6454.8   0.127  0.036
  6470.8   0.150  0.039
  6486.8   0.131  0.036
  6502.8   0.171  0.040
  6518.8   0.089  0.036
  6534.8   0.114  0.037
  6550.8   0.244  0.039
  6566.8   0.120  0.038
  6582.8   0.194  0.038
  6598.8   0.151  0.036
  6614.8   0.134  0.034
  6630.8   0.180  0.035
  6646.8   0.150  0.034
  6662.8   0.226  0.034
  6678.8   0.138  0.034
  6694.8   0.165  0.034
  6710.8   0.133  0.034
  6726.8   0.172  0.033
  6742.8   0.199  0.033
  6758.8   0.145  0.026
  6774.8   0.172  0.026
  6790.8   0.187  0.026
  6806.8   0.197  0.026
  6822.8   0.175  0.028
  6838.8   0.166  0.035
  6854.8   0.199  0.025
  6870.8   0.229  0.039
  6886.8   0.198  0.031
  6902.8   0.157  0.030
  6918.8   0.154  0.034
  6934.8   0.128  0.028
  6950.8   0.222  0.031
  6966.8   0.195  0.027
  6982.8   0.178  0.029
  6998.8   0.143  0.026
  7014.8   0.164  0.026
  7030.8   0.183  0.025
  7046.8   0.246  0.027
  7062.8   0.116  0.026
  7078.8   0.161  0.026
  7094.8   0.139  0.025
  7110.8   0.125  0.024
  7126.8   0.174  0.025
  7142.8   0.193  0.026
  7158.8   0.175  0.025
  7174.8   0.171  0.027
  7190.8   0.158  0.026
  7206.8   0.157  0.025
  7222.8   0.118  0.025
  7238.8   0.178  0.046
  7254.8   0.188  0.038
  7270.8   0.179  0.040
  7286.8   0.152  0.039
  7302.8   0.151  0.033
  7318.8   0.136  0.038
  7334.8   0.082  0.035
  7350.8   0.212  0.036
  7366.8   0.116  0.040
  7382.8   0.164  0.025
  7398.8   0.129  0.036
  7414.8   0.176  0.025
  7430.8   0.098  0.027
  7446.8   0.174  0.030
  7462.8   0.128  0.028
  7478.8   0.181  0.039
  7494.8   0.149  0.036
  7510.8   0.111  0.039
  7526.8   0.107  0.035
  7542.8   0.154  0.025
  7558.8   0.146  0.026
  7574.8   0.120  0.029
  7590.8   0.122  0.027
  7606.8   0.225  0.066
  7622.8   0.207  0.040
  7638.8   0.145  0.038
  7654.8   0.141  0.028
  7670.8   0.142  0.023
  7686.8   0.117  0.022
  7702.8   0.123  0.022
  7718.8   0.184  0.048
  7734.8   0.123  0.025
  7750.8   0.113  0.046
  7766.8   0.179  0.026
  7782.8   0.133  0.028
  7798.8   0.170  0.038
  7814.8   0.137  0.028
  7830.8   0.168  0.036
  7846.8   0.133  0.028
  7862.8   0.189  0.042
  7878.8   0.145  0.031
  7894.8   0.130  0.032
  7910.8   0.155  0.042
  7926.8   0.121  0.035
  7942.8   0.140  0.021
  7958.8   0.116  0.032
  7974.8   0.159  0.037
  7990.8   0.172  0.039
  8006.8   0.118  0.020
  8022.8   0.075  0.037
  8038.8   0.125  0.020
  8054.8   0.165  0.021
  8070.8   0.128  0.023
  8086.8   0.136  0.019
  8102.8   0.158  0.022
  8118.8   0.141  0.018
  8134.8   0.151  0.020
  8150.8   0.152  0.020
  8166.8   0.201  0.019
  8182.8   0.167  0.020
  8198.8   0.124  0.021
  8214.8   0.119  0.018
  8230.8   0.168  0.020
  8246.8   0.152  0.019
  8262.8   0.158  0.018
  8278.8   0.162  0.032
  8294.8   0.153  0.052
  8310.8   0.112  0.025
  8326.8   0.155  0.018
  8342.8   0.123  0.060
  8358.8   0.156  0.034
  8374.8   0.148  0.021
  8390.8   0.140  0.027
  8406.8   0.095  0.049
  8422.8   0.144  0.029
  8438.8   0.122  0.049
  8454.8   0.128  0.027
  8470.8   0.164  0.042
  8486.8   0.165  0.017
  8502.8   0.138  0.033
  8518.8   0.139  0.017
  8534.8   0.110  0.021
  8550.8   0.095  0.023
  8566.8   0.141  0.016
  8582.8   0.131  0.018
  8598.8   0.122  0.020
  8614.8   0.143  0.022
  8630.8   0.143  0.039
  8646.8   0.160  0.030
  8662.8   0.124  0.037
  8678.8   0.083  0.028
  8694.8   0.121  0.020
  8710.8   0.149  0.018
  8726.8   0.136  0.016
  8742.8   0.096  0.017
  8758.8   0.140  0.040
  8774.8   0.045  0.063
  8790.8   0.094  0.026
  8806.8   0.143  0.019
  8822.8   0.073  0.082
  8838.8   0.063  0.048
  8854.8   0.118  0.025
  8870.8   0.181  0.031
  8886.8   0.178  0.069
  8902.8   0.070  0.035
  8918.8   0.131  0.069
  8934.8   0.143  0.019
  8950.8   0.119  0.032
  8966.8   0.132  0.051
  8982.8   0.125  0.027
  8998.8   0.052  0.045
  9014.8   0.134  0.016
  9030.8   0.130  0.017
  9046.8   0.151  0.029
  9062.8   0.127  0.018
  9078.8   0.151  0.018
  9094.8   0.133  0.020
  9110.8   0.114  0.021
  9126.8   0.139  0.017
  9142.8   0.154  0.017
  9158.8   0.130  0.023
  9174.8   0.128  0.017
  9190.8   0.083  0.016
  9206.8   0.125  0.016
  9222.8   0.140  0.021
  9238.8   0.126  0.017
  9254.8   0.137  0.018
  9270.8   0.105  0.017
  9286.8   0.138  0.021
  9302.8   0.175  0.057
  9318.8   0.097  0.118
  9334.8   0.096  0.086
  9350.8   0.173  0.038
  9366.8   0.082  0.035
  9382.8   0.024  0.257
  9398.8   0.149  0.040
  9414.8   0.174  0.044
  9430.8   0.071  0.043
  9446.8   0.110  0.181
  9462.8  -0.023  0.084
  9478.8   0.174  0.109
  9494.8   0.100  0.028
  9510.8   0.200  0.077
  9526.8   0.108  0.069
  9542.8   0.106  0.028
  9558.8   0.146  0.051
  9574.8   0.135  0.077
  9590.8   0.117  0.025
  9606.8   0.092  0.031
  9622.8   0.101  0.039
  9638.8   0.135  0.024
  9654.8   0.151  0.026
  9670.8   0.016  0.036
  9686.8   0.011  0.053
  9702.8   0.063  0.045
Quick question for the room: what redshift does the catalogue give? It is 0.20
